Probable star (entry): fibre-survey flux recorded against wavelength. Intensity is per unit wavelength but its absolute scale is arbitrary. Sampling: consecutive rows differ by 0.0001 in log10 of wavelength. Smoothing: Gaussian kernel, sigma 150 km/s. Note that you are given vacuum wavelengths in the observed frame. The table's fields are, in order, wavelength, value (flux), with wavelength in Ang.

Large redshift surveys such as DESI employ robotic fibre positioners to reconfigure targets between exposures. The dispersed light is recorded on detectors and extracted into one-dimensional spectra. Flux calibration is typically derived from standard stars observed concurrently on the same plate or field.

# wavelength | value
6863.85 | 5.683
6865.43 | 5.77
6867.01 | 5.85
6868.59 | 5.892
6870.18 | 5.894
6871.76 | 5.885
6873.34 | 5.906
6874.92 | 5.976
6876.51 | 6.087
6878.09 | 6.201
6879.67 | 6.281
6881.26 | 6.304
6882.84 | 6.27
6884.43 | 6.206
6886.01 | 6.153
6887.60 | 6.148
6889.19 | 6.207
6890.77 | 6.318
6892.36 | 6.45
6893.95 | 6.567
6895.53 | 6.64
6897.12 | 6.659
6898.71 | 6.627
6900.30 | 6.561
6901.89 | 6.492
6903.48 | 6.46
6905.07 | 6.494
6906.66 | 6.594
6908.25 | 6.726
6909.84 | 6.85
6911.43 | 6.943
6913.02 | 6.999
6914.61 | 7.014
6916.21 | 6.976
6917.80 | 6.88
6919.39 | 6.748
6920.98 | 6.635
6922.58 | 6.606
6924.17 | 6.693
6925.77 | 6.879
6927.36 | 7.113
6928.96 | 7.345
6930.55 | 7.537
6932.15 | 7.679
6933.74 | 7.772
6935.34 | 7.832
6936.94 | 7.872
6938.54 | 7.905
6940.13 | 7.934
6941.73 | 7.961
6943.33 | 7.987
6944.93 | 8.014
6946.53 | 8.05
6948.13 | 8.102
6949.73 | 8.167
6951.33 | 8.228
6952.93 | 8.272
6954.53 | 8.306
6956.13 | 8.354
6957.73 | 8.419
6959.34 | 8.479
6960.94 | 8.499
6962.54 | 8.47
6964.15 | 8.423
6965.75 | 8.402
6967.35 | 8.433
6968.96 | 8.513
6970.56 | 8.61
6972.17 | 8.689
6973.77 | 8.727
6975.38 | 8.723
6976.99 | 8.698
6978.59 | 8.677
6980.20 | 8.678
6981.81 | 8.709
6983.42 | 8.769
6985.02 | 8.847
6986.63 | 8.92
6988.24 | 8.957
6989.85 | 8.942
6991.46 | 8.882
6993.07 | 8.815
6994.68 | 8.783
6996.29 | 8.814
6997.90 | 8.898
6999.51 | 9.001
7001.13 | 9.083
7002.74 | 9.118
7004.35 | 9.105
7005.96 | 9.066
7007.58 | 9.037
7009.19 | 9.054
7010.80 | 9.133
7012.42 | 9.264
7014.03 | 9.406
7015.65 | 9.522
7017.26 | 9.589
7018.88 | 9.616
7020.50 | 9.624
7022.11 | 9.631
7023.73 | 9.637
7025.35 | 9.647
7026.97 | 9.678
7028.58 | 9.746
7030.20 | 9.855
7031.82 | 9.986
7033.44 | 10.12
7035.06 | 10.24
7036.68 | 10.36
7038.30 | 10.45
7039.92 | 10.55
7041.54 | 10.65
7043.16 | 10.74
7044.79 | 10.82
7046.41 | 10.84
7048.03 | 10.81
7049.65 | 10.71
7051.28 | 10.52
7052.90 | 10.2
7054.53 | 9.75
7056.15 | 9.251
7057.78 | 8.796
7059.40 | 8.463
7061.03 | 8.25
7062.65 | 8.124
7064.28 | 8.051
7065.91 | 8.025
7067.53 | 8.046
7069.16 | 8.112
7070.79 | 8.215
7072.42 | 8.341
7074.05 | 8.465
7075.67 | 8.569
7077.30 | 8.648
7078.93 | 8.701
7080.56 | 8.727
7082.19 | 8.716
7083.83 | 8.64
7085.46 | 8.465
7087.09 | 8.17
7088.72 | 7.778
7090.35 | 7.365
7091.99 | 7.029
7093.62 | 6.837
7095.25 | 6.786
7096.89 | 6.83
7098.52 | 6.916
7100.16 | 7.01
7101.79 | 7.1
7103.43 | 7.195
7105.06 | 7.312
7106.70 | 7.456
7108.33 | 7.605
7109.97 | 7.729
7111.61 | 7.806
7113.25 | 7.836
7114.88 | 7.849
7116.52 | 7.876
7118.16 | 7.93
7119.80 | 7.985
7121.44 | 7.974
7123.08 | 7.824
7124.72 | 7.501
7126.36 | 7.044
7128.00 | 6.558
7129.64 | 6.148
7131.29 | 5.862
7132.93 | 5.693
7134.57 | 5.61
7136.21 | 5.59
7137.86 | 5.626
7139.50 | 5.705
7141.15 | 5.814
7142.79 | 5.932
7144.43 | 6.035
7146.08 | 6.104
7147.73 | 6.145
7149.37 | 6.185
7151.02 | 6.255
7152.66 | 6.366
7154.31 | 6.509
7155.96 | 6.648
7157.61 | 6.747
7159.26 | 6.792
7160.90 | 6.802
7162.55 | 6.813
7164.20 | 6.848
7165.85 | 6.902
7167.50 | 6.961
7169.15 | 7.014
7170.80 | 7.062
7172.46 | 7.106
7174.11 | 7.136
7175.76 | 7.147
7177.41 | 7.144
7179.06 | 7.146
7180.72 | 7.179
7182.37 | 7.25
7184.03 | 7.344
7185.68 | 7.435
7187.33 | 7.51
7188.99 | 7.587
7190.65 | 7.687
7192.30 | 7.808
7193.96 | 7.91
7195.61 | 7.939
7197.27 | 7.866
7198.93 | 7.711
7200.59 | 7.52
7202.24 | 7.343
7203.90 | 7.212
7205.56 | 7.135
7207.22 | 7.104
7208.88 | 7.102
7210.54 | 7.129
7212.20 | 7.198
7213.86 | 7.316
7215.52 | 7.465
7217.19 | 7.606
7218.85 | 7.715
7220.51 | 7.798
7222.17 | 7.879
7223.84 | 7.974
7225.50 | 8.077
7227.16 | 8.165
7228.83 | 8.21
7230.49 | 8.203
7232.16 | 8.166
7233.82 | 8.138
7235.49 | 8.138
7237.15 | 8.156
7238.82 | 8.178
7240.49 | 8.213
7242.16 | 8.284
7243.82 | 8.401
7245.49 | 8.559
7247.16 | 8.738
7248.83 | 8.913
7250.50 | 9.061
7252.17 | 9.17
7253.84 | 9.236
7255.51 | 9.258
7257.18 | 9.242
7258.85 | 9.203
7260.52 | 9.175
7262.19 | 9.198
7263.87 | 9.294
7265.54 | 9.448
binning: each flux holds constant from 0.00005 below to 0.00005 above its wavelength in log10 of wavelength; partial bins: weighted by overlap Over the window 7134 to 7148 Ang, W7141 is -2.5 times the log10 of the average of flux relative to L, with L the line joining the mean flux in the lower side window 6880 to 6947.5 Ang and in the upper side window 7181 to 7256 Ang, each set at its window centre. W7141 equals 0.298 mag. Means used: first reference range 6.95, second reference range 7.92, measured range 5.83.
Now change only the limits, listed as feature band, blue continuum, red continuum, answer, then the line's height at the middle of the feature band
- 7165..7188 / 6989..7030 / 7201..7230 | 0.10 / 7.88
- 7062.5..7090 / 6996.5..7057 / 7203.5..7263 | 0.13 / 9.41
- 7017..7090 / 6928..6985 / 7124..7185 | -0.24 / 7.43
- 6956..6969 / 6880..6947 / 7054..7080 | -0.14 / 7.44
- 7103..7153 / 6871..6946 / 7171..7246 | 0.10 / 7.44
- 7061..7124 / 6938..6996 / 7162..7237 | 0.01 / 7.96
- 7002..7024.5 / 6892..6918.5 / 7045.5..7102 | -0.19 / 7.83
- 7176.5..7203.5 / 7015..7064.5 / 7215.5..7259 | 0.16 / 8.73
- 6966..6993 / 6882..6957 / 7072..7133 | -0.20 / 7.29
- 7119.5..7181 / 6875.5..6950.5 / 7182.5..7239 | 0.14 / 7.54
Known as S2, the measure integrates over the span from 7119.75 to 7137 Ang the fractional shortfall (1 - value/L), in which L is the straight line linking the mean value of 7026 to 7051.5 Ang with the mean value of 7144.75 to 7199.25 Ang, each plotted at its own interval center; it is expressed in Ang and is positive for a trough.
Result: 3.2 Ang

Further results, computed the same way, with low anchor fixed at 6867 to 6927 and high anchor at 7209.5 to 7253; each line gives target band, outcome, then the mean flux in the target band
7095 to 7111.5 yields 0.54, 7.23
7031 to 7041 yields -4.41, 10.3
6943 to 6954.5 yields -2.43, 8.14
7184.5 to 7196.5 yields 0.33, 7.69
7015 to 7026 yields -3.95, 9.61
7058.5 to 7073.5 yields -1.84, 8.19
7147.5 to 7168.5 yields 3.03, 6.63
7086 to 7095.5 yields 0.03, 7.4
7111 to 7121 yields -0.46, 7.89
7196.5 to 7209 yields 0.91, 7.39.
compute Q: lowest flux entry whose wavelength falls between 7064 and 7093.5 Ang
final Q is 7.029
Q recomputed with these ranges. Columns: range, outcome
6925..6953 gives 6.879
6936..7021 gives 7.872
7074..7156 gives 5.59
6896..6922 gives 6.46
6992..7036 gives 8.783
